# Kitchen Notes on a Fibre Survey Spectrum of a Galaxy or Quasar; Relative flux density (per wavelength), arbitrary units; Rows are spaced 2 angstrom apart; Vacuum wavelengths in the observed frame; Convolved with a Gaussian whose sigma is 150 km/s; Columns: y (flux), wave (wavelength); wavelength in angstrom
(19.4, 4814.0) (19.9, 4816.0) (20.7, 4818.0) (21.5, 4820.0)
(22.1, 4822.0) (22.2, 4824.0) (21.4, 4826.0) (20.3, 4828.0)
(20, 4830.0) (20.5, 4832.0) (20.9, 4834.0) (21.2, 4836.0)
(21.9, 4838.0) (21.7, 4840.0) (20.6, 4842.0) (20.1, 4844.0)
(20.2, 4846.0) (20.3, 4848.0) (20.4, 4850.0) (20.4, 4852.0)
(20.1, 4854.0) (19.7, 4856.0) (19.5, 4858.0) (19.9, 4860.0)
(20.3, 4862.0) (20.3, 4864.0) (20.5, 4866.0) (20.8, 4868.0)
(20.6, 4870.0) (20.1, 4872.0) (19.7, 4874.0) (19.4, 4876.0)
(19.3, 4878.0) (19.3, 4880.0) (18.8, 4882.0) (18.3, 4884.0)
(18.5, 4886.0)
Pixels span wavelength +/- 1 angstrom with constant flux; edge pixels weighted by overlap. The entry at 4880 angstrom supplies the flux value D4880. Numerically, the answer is 19.3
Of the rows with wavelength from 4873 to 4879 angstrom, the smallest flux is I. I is 19.3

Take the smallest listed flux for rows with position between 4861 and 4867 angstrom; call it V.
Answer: 20.3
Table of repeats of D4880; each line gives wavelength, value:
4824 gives 22.2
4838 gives 21.9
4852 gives 20.4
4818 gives 20.7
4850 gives 20.4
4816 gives 19.9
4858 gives 19.5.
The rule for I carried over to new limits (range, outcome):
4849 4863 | 19.5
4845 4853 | 20.2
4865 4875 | 19.7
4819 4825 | 21.5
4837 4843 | 20.6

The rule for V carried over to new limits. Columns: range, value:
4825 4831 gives 20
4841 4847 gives 20.1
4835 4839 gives 21.2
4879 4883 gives 18.8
